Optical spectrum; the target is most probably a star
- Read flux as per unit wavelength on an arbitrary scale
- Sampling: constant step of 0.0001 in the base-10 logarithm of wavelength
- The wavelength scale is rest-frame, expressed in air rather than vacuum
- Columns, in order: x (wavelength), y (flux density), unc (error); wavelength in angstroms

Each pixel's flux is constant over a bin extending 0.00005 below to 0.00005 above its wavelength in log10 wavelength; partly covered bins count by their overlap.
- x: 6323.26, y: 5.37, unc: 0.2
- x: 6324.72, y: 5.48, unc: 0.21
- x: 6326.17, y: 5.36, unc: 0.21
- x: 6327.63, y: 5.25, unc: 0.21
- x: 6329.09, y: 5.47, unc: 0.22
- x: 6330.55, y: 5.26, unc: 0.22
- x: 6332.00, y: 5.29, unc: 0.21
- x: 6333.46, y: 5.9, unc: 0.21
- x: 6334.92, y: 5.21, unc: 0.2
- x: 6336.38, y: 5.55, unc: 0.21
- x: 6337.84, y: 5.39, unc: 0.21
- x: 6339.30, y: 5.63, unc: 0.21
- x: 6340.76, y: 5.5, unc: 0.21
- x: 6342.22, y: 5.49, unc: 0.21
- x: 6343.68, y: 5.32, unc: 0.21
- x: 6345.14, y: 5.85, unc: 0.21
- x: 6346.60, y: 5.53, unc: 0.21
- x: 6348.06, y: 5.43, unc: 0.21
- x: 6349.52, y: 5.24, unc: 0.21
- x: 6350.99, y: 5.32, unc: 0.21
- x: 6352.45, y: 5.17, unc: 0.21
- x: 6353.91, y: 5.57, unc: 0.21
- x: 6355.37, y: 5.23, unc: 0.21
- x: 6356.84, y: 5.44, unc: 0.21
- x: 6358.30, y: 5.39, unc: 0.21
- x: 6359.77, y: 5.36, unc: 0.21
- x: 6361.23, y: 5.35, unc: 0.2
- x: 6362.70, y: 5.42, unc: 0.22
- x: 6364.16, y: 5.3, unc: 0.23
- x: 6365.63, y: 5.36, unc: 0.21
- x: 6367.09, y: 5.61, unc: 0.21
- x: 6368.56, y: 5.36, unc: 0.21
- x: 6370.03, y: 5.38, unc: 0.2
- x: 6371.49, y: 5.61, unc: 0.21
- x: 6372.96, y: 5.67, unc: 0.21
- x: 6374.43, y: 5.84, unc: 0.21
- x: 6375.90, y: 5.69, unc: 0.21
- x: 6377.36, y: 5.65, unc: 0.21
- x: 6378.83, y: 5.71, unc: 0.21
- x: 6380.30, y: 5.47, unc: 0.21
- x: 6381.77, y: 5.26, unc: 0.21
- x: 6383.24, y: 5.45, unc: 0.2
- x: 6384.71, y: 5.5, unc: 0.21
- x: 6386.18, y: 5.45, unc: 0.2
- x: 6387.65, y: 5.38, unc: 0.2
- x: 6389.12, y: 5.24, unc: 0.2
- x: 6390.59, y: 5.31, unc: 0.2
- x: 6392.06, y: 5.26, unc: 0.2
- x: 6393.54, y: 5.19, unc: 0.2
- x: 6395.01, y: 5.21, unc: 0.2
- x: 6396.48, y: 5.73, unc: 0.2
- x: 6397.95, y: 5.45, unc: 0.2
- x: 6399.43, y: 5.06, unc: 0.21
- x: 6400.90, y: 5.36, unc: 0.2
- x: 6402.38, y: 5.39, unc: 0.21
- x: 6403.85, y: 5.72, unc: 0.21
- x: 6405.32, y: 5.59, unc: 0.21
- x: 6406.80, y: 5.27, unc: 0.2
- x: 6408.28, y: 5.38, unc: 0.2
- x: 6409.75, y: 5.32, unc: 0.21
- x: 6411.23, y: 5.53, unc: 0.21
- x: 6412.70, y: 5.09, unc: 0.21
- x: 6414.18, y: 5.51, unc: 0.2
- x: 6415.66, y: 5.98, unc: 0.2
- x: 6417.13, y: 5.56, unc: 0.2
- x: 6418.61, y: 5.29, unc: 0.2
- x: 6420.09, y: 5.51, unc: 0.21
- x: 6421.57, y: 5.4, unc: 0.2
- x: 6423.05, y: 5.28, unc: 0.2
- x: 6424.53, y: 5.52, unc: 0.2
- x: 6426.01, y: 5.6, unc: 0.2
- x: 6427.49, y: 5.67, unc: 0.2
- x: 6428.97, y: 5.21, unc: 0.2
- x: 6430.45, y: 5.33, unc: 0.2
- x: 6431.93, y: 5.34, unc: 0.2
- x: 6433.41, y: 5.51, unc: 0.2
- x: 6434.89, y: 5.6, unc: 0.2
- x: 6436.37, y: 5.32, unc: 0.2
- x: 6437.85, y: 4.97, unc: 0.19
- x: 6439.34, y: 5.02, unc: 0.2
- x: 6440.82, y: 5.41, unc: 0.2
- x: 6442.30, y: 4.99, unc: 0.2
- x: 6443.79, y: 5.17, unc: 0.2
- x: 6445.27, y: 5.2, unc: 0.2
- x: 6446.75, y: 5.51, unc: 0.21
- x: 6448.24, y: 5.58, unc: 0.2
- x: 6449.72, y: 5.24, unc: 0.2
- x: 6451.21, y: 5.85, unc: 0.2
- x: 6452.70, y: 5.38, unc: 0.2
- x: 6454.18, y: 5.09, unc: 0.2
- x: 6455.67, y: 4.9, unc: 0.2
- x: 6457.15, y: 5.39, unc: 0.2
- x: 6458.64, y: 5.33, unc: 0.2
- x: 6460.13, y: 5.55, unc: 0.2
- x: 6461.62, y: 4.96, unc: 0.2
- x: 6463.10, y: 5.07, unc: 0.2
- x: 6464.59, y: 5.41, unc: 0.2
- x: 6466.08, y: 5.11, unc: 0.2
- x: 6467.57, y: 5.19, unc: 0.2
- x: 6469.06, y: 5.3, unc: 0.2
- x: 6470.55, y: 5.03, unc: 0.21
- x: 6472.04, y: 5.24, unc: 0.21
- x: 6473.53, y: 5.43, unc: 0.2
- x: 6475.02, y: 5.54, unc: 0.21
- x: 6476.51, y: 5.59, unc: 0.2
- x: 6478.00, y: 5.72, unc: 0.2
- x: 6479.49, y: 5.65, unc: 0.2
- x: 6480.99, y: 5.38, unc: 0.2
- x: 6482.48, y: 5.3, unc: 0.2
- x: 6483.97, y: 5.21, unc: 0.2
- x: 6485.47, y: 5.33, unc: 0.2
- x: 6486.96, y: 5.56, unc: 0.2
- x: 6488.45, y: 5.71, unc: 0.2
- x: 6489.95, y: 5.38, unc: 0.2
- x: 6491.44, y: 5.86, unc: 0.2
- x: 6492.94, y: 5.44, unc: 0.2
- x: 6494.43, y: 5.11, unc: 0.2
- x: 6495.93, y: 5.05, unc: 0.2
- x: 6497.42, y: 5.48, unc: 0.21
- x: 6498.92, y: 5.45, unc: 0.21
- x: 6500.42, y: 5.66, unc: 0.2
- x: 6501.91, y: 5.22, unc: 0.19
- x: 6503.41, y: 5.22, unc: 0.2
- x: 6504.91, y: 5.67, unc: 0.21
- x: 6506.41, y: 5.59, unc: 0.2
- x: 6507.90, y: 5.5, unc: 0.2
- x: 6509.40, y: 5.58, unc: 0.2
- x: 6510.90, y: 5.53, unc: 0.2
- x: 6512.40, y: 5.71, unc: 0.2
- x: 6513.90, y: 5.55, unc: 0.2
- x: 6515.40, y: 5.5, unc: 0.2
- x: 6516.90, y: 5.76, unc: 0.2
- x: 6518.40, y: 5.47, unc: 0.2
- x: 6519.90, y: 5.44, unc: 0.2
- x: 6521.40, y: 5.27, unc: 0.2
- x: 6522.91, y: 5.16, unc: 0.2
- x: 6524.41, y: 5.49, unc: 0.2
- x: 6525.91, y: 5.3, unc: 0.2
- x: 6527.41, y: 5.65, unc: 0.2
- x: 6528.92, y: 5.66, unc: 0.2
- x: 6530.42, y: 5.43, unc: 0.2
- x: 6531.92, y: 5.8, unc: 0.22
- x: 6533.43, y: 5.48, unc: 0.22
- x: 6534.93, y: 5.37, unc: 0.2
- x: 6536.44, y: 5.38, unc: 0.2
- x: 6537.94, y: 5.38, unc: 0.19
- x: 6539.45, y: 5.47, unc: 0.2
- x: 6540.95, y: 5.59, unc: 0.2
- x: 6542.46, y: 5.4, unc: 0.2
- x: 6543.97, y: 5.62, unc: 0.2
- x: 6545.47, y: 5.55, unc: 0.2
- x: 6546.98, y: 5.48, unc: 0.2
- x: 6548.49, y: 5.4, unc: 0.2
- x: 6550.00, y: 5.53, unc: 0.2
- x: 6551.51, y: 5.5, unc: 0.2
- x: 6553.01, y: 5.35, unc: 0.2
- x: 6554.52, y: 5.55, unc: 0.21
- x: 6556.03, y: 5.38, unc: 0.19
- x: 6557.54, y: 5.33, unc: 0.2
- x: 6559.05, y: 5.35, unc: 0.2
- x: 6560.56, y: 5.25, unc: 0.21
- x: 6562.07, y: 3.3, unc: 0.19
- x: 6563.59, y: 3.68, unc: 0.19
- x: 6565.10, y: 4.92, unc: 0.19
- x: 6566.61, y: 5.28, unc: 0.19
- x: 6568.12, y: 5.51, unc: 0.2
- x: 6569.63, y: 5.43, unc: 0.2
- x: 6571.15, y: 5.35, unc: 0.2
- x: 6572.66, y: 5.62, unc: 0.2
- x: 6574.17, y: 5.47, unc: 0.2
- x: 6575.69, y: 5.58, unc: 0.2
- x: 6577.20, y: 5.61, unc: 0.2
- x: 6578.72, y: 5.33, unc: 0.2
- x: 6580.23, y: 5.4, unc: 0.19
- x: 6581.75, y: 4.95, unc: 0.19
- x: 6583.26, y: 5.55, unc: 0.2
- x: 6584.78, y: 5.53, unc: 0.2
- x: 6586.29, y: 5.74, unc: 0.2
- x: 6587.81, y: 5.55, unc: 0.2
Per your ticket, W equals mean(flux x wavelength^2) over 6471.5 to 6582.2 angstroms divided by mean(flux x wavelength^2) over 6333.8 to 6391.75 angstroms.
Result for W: 1.0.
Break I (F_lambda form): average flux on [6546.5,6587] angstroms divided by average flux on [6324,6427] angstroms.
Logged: 1.0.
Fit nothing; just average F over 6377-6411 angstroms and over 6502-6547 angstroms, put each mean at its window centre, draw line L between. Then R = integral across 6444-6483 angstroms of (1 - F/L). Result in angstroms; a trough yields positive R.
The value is 0.8 angstroms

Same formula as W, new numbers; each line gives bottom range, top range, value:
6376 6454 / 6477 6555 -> 1.05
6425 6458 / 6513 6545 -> 1.06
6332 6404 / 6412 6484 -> 1.01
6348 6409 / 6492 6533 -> 1.05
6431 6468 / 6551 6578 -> 1.02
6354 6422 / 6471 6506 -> 1.03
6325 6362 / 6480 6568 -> 1.05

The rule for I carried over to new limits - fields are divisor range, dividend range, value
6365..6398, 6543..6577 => 0.96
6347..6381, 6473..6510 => 1.00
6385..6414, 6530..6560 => 1.02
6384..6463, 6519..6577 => 0.99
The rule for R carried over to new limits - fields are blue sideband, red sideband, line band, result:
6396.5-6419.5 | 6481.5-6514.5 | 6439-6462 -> 0.7 angstroms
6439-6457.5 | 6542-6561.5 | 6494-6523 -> -0.5 angstroms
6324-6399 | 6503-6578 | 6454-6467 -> 0.5 angstroms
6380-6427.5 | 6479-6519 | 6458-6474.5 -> 0.6 angstroms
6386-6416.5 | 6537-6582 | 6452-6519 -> -0.8 angstroms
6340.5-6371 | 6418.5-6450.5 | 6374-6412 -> -0.4 angstroms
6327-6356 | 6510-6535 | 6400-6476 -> 1.6 angstroms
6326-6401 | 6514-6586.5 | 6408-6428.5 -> -0.2 angstroms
